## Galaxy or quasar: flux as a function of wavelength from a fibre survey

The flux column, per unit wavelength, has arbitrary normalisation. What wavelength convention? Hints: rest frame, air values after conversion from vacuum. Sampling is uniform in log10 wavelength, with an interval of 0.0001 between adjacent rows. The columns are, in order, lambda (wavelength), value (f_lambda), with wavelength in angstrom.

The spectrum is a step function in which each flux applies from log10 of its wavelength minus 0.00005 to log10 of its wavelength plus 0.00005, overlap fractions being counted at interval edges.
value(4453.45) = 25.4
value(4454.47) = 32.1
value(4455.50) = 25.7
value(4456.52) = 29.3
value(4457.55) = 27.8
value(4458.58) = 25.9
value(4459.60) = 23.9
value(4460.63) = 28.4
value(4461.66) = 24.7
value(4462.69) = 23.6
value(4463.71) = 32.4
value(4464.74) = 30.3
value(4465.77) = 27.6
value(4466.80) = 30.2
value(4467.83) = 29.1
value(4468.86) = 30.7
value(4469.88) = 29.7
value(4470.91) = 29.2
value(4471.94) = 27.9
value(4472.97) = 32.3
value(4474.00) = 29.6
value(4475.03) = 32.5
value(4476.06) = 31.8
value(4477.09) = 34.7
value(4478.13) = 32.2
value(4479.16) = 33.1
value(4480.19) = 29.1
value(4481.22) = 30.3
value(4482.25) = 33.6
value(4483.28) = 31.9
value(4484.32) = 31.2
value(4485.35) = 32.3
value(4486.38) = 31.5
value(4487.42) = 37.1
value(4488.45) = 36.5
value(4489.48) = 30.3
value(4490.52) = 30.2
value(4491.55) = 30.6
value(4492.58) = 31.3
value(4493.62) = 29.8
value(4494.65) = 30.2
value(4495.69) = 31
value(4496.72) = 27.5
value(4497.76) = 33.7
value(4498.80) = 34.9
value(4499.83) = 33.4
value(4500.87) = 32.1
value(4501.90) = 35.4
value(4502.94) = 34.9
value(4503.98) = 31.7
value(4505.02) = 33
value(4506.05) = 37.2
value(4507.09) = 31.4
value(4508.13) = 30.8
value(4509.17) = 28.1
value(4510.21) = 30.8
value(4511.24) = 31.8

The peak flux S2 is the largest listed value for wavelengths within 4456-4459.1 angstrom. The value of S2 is 29.3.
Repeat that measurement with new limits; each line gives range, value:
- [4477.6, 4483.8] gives 33.6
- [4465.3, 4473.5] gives 32.3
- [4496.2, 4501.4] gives 34.9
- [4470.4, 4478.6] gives 34.7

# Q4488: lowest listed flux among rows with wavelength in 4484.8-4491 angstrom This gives 30.2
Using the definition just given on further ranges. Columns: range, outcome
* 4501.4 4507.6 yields 31.4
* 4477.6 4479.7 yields 32.2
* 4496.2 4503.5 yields 27.5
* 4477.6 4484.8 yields 29.1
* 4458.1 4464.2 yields 23.6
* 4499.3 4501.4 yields 32.1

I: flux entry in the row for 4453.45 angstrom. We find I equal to 25.4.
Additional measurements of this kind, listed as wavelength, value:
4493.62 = 29.8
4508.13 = 30.8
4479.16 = 33.1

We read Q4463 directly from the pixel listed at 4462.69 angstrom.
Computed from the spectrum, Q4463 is 23.6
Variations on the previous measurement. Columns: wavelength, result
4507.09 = 31.4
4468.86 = 30.7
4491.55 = 30.6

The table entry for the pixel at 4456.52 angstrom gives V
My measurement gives 29.3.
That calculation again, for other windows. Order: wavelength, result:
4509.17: 28.1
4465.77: 27.6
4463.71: 32.4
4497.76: 33.7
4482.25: 33.6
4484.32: 31.2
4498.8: 34.9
